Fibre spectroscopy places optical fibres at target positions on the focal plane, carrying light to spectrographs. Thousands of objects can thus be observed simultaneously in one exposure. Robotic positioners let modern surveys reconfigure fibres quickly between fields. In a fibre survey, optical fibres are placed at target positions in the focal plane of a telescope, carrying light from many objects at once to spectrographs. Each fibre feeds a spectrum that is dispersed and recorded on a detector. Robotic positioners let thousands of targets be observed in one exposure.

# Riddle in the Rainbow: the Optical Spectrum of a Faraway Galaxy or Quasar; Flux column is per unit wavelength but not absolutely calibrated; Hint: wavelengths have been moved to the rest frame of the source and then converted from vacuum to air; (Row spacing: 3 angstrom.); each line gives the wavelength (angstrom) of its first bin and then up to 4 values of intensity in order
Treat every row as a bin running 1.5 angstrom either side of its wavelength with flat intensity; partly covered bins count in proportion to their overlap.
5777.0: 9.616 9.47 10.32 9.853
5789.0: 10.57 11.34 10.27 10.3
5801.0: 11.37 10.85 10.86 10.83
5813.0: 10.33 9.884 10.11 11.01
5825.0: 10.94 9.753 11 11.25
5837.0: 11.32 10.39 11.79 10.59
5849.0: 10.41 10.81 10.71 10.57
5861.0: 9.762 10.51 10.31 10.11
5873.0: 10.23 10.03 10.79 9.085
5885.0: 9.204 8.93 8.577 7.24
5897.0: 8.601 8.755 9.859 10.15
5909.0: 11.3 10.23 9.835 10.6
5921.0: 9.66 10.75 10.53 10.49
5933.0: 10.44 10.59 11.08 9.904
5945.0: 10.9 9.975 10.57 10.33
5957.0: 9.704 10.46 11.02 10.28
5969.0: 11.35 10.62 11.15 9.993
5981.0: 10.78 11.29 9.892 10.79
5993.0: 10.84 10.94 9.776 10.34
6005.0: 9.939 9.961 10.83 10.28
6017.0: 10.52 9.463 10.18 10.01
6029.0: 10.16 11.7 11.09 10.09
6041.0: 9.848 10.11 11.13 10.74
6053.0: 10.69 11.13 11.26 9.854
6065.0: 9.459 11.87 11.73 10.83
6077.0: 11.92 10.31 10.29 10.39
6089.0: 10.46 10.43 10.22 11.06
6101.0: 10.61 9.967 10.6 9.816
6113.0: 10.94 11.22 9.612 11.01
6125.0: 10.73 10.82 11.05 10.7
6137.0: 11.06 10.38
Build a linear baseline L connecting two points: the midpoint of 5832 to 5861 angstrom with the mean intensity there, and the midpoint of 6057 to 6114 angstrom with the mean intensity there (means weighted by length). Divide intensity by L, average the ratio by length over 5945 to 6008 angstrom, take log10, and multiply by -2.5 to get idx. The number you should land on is 0.02 mag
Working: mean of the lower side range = 10.8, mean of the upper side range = 10.6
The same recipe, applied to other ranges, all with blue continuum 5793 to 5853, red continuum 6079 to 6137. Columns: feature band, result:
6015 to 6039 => 0.02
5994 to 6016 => 0.03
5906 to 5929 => 0.03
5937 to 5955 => 0.02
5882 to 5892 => 0.19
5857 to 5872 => 0.05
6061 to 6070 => 0.01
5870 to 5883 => 0.06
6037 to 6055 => 0.01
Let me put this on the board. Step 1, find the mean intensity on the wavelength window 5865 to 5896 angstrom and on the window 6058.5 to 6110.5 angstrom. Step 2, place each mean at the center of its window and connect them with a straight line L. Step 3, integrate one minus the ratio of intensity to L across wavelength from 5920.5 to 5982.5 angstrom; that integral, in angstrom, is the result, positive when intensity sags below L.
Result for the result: -4.1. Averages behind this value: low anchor 9.45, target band 10.5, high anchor 10.6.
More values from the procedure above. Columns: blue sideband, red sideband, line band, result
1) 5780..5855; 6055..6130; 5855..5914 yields 5.1 angstrom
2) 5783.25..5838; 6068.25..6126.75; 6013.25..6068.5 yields 0.9 angstrom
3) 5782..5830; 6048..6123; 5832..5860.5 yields -0.7 angstrom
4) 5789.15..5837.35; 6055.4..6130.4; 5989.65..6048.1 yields 1.5 angstrom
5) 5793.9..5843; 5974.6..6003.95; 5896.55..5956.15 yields 2.0 angstrom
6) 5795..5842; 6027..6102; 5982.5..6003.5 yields 0.3 angstrom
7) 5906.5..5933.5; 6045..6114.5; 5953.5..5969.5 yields 0.0 angstrom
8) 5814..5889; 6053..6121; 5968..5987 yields -0.5 angstrom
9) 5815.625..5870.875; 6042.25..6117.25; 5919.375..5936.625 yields 0.4 angstrom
